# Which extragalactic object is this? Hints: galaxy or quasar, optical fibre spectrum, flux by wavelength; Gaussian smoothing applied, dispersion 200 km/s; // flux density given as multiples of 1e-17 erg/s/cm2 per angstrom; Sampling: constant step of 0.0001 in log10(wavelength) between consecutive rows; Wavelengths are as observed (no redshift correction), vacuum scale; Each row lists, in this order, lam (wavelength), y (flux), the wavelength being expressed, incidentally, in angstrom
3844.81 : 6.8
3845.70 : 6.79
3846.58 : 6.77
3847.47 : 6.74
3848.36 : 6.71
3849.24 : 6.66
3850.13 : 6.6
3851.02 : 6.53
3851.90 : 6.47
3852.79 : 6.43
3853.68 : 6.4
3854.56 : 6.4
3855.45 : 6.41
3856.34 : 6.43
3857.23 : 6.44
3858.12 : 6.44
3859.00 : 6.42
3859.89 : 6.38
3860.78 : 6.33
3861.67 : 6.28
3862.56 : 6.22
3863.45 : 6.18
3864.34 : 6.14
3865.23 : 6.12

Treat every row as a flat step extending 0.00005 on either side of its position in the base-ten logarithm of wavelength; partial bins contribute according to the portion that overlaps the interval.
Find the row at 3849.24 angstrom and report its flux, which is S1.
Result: 6.66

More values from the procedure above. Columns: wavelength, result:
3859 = 6.42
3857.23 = 6.44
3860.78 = 6.33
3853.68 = 6.4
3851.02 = 6.53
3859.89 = 6.38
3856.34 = 6.43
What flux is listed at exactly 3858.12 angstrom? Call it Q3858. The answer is 6.44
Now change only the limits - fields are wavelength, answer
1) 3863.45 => 6.18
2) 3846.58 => 6.77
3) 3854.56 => 6.4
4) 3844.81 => 6.8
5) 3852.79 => 6.43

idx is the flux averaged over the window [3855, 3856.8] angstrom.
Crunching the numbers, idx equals 6.4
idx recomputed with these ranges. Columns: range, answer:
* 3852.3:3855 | 6.42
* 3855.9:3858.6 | 6.45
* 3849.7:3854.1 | 6.48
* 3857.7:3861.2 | 6.4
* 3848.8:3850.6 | 6.61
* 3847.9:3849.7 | 6.68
